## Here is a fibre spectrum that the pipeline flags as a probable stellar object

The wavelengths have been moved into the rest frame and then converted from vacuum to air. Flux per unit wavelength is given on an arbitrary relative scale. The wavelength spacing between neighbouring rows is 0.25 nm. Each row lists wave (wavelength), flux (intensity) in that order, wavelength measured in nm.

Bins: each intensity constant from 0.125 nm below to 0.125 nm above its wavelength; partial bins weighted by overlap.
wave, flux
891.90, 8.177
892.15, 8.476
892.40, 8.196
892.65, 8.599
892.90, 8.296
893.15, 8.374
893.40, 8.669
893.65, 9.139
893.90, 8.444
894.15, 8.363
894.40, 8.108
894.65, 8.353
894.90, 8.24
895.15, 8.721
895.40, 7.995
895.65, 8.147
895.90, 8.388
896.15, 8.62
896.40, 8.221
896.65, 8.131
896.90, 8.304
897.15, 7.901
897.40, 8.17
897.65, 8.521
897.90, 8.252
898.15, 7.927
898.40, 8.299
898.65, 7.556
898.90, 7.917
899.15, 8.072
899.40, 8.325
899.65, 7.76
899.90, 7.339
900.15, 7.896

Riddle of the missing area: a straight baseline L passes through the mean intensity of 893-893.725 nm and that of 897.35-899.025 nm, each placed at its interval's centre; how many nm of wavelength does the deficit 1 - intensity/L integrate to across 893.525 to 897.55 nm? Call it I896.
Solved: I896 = 0.04 nm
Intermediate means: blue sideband 8.68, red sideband 8.09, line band 8.33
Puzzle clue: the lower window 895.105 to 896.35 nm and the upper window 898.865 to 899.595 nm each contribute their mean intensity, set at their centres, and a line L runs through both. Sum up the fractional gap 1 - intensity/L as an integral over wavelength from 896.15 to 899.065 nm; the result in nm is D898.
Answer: 0.03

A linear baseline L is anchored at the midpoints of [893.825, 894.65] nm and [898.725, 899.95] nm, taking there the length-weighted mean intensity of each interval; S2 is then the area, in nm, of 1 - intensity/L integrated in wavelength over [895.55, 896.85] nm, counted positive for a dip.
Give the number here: -0.02 nm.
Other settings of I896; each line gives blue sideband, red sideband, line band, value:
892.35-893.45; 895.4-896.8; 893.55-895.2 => -0.02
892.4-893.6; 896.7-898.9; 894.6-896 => 0.00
